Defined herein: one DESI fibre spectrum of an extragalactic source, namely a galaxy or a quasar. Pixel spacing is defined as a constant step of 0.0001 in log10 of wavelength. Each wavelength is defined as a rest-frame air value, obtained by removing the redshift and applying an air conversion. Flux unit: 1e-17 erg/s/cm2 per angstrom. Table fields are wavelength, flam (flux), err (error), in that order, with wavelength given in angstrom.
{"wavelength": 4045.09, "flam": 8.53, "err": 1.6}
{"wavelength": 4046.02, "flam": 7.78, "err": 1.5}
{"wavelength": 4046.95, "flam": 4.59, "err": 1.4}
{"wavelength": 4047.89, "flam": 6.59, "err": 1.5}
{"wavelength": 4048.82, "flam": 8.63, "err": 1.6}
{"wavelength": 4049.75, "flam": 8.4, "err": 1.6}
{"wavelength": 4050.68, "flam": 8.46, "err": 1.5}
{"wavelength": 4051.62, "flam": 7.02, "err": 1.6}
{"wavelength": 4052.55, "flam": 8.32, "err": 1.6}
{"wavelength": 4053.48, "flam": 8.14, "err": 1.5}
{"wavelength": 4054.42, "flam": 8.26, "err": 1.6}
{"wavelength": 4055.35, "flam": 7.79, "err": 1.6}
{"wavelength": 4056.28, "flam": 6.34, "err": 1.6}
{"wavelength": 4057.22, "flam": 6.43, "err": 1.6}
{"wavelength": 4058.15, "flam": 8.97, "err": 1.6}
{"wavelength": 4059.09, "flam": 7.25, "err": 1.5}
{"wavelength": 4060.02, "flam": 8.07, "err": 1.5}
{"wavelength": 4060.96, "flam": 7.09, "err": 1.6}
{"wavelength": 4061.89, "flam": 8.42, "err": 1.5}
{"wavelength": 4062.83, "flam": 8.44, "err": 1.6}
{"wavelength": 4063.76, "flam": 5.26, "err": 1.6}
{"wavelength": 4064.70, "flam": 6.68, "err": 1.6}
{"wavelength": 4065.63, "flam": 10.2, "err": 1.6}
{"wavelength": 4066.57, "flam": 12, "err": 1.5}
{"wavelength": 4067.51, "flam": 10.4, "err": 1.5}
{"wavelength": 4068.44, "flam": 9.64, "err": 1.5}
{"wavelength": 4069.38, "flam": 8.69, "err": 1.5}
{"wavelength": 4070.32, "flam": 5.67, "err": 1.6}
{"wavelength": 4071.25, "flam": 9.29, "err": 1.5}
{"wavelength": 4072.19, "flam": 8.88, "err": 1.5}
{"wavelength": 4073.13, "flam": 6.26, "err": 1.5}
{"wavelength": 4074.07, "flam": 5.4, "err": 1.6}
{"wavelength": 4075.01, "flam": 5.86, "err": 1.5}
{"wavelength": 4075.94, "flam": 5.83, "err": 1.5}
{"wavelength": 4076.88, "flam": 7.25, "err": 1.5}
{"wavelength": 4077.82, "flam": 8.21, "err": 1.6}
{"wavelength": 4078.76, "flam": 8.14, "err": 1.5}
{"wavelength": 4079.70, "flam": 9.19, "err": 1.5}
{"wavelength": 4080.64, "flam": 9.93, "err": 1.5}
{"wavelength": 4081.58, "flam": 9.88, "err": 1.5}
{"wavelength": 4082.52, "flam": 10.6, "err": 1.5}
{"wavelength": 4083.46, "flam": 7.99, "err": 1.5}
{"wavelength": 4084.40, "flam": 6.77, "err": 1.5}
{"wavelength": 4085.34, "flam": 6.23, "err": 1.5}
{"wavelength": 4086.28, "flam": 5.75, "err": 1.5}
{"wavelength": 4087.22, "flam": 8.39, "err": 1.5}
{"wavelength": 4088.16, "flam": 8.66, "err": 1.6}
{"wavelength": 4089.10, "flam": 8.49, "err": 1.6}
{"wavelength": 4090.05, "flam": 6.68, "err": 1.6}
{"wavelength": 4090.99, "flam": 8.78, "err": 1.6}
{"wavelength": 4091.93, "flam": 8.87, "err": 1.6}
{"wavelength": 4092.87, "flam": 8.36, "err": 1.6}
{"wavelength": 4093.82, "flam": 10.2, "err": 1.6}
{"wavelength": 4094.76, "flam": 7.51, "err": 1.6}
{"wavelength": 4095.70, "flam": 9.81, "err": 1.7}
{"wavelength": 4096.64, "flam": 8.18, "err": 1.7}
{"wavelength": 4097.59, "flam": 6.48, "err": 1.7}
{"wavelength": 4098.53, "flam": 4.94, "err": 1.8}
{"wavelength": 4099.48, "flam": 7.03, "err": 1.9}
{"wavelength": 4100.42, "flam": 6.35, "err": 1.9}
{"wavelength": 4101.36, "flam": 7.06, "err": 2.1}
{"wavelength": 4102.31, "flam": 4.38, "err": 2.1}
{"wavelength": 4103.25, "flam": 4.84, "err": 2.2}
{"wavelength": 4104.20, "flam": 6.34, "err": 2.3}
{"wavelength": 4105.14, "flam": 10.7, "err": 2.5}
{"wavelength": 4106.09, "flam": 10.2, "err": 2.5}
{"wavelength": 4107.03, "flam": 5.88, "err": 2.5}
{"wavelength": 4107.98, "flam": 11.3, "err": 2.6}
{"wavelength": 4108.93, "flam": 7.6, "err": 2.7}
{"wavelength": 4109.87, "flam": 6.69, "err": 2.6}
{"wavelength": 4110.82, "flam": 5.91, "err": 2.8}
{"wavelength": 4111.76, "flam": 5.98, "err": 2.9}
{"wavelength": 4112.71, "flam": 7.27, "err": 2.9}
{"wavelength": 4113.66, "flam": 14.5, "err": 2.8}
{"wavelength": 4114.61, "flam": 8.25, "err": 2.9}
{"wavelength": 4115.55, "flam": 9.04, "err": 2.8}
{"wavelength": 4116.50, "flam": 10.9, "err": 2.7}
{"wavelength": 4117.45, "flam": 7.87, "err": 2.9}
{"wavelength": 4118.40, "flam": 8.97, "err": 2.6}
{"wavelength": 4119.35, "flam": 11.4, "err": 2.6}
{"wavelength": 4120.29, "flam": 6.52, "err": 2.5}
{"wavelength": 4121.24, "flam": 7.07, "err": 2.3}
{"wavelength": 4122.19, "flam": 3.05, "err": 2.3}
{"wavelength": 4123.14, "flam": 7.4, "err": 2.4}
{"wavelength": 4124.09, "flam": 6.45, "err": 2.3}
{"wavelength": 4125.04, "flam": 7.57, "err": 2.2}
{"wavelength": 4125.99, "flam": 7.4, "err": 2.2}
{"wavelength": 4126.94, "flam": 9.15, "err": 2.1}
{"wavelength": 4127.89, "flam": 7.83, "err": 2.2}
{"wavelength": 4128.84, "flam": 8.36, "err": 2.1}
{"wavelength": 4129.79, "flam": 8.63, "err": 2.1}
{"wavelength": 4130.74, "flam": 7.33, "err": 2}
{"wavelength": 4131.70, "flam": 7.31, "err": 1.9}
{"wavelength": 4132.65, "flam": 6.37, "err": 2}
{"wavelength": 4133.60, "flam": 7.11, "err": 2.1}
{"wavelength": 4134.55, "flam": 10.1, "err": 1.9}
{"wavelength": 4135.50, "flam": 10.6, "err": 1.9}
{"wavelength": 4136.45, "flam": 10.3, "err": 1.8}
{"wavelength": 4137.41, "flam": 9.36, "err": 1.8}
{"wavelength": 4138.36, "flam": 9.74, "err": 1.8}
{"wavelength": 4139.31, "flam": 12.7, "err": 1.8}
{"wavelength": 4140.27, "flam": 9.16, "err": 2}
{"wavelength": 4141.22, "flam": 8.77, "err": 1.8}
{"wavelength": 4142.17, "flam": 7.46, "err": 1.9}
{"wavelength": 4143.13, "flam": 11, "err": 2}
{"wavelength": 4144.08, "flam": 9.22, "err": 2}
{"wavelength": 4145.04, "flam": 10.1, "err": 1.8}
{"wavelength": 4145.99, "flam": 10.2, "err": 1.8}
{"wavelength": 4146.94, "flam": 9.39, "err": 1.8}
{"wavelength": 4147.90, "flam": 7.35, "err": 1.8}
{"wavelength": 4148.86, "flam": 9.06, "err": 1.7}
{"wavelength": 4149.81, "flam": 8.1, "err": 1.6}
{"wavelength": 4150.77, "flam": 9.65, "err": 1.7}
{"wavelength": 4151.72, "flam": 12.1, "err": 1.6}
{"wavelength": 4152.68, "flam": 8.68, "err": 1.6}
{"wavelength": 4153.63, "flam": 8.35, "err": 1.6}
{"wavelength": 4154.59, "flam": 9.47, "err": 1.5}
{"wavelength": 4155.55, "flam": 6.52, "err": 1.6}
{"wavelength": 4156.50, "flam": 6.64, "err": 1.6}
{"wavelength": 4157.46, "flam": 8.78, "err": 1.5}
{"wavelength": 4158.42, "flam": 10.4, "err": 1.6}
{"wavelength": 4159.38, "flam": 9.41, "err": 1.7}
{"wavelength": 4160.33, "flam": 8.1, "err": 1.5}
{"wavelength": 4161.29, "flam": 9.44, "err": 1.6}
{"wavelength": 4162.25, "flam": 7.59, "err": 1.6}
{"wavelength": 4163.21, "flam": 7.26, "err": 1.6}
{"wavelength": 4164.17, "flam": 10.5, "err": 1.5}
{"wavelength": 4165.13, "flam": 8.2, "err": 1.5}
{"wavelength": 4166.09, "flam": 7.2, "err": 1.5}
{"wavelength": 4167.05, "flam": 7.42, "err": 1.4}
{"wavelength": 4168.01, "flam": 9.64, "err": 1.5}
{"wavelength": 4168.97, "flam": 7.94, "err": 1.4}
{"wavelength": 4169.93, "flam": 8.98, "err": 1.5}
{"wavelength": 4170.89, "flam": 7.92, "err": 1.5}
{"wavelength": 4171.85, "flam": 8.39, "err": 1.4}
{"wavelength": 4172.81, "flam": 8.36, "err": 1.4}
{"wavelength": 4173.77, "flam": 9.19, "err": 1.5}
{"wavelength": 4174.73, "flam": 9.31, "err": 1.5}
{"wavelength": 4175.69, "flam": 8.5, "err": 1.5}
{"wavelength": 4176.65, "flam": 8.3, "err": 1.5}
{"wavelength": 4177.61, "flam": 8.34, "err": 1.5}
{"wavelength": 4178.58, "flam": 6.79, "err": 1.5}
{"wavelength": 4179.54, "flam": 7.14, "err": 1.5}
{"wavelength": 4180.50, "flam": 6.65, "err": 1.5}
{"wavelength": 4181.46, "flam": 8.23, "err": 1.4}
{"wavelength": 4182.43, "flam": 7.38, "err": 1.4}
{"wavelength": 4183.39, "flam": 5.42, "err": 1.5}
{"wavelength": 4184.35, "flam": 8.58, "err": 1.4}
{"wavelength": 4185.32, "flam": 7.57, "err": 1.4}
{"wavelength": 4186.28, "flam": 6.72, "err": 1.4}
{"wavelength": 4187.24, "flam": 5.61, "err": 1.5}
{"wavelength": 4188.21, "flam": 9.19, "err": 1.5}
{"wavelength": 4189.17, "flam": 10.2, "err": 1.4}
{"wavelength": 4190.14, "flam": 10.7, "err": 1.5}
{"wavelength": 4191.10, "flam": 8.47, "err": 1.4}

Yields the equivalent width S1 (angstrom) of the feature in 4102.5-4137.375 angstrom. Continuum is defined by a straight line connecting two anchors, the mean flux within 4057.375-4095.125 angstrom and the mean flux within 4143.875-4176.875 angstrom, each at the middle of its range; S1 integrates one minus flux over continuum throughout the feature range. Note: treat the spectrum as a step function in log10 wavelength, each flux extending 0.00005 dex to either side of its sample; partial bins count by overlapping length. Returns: 1.3 angstrom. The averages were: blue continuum 8.09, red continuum 8.73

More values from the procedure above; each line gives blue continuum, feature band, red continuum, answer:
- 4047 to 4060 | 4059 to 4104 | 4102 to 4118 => 0.5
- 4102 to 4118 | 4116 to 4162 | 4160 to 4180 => -2.6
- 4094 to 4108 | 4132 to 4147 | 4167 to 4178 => -2.7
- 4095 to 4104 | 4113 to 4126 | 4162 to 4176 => -2.3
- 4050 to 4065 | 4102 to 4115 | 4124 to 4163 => 0.7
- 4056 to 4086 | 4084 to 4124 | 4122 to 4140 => 2.0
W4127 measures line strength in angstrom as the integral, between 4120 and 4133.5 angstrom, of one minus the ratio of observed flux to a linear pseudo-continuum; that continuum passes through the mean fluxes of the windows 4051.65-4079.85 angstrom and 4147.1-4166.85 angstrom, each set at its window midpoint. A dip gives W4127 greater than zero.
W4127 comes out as 1.9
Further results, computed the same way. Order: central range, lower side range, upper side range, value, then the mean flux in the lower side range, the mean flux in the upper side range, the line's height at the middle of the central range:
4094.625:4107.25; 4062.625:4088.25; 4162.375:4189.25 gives 1.41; 8.04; 7.99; 8.03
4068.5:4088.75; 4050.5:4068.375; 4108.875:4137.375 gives 0.79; 8.11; 8.13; 8.12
